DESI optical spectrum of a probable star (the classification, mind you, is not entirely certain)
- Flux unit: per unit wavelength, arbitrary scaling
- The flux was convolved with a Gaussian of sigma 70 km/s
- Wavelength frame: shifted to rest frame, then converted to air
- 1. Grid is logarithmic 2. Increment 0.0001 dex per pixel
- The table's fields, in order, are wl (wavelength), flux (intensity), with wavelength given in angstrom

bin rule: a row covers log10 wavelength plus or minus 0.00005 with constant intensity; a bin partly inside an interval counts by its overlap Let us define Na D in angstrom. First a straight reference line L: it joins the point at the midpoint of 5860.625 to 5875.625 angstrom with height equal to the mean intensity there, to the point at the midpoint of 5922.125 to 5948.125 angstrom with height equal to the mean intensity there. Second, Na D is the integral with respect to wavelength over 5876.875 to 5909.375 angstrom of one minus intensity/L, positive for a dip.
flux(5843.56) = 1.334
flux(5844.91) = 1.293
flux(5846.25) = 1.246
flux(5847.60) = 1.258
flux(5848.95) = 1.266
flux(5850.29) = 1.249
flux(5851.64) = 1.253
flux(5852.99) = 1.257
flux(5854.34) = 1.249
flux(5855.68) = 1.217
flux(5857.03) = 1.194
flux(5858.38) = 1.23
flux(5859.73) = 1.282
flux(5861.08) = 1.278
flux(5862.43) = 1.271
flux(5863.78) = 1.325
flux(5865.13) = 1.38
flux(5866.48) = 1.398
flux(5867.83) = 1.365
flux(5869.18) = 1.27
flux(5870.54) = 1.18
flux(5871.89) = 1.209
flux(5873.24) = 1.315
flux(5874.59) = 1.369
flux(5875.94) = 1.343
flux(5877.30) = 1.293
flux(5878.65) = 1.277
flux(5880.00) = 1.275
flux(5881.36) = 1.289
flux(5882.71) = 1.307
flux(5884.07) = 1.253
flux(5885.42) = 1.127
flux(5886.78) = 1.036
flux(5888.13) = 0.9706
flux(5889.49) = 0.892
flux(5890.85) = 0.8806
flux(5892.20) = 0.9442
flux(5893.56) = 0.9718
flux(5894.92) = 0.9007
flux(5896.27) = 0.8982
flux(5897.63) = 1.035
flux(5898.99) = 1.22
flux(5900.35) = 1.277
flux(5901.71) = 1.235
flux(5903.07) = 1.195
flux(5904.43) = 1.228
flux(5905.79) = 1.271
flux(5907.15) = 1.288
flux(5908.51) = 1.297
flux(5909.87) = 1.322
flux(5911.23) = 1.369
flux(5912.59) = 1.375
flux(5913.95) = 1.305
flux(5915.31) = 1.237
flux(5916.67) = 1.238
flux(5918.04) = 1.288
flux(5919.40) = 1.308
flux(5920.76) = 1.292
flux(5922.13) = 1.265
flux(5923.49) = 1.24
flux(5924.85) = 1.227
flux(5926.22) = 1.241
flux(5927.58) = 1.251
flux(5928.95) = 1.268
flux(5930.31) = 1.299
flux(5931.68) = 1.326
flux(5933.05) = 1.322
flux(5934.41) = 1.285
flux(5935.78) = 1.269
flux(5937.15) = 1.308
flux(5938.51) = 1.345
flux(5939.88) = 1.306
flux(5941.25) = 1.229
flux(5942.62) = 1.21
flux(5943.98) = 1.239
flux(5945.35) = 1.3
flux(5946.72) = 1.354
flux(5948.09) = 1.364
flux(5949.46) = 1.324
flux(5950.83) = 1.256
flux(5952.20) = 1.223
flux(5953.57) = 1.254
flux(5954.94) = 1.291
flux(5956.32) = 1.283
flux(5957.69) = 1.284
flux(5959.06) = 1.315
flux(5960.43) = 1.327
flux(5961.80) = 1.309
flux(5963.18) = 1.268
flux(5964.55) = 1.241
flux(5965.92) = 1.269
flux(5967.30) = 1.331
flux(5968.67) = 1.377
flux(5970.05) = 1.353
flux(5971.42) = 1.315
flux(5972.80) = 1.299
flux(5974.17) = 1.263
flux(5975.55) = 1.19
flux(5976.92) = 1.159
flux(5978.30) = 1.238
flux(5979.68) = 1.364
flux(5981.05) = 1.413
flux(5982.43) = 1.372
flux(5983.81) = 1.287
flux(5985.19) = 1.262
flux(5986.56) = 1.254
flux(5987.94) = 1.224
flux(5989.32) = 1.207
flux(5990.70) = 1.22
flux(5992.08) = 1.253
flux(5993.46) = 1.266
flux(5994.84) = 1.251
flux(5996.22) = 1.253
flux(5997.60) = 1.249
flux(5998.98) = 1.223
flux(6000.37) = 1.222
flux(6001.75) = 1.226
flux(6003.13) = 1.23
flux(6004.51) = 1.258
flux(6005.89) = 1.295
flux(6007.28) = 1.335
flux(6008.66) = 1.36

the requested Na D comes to 3.9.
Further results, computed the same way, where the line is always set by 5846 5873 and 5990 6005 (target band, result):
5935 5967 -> -0.9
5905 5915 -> -0.4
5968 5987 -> -0.8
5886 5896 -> 2.5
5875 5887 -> 0.1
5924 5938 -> -0.3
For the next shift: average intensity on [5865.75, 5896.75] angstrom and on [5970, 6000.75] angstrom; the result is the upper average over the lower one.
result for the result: 1.1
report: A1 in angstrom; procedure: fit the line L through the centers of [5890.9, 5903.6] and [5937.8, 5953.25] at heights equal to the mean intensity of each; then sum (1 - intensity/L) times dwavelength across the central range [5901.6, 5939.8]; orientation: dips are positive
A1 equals -3.7 angstrom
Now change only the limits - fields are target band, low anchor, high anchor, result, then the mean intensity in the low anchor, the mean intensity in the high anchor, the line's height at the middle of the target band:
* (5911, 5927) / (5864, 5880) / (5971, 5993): 0.2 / 1.31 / 1.27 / 1.29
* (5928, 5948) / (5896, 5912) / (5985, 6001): -1.0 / 1.23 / 1.24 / 1.23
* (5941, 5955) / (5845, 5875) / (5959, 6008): 0.0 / 1.28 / 1.28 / 1.28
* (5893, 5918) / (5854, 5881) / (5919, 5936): 1.4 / 1.29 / 1.28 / 1.28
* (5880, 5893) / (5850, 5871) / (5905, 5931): 2.0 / 1.28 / 1.28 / 1.28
